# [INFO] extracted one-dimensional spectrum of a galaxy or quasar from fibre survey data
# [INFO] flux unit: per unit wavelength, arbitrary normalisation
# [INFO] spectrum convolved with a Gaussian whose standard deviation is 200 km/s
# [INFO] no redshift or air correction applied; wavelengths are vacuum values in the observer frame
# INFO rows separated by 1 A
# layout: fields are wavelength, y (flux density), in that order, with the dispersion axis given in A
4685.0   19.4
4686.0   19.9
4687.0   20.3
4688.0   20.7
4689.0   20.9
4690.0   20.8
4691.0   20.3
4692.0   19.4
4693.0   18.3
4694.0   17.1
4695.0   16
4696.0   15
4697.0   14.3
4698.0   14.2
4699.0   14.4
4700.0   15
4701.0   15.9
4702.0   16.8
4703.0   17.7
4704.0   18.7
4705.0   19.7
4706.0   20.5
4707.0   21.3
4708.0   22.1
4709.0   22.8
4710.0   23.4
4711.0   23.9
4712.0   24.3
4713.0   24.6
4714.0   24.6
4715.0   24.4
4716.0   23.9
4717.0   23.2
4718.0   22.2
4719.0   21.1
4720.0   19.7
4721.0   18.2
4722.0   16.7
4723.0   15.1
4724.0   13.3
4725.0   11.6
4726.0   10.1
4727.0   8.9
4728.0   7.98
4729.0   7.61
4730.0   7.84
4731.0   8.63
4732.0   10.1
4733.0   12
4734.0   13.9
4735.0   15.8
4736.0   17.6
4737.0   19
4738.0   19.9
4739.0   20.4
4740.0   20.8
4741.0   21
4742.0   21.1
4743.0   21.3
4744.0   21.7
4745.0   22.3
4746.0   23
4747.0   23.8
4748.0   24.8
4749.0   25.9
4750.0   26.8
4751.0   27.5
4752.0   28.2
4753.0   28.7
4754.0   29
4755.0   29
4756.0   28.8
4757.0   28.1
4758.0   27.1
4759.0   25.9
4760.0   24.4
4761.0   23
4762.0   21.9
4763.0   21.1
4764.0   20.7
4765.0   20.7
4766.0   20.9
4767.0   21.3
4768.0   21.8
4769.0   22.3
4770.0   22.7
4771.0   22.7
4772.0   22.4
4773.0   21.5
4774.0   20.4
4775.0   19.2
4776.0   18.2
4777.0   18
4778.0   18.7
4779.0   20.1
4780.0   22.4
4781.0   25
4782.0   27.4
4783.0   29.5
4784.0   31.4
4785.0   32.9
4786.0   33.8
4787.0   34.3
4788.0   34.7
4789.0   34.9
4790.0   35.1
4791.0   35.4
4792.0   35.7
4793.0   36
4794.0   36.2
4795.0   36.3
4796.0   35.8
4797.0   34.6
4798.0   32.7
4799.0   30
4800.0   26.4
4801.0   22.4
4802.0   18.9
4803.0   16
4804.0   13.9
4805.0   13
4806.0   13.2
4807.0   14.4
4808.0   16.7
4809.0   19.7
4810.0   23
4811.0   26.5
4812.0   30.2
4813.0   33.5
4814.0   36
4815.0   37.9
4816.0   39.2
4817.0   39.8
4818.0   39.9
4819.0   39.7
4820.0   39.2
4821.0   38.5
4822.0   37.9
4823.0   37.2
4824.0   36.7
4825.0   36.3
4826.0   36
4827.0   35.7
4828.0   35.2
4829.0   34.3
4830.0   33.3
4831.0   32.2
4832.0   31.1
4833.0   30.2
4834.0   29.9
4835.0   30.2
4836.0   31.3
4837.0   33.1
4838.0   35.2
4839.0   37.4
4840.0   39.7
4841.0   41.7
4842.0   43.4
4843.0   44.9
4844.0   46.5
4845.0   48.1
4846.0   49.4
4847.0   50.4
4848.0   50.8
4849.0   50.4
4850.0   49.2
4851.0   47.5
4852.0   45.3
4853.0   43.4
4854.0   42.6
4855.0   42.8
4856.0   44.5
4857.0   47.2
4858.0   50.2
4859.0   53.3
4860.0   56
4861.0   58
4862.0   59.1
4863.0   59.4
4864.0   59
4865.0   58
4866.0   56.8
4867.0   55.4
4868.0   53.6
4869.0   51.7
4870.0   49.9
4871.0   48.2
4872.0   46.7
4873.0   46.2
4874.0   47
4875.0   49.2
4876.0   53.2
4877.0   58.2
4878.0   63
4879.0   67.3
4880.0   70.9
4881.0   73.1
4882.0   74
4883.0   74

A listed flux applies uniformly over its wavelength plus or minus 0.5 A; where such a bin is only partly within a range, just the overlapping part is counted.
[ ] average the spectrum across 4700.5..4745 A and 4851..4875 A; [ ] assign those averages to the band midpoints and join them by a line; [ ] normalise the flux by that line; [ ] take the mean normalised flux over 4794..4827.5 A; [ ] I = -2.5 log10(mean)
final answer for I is 0.28 mag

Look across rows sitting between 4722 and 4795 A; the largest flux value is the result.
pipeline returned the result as 36.3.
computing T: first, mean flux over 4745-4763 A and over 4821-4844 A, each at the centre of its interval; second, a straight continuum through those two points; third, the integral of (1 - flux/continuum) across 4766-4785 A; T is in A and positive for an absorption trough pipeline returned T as 4.0 A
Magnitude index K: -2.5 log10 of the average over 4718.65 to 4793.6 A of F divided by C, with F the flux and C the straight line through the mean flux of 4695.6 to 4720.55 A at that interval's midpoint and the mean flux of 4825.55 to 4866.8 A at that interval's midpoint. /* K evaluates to 0.28 mag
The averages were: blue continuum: 20.2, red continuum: 44.1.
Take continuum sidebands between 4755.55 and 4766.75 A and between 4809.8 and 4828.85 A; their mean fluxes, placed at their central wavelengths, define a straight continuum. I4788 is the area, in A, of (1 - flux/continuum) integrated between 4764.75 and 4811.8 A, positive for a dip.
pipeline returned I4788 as 6.2 A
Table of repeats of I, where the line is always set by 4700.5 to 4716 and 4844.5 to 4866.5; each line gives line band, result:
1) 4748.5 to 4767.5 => 0.234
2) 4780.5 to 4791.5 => 0.153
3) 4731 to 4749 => 0.410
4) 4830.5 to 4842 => 0.348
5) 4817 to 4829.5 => 0.190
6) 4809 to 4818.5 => 0.272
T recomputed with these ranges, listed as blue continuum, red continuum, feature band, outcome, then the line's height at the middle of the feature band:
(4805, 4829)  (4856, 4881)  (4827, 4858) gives 2.0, 43.4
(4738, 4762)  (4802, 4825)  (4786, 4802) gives -3.0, 27.8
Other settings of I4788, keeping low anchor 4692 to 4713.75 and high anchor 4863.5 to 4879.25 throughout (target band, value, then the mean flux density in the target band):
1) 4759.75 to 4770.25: 3.3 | 21.8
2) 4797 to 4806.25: 4.1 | 21.7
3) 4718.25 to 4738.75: 8.7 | 13.9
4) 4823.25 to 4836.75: 3.5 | 33.3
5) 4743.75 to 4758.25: 1.3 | 26.4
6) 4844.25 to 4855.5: 0.5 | 47.2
